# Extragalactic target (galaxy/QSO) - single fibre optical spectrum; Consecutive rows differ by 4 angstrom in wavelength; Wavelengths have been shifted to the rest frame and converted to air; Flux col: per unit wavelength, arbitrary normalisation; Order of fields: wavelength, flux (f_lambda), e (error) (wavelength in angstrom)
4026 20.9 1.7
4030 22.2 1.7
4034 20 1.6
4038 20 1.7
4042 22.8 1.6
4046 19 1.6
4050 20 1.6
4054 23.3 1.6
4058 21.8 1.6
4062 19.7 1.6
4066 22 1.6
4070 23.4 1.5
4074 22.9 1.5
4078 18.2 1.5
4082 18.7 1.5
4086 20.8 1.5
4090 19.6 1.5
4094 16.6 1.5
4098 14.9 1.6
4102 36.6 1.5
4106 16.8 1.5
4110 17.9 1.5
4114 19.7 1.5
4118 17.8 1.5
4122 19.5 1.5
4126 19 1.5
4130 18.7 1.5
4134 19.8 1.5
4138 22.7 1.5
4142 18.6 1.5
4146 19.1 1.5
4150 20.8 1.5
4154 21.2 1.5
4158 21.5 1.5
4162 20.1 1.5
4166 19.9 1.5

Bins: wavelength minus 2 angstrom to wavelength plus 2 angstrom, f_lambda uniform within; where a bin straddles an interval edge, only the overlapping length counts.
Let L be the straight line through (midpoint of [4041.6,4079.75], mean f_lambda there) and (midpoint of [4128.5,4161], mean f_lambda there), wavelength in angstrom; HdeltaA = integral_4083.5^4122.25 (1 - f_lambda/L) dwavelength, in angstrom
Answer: 1.4 angstrom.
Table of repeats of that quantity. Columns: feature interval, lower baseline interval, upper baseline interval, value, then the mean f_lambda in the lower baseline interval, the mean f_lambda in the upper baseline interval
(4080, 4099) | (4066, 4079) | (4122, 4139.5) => 2.7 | 21.8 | 19.9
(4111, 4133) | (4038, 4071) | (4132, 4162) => 1.9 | 21.4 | 20.5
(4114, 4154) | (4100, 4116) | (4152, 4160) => 4.2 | 22.8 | 21.4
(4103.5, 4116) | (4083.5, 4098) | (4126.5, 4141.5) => 0.2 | 18.4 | 20.1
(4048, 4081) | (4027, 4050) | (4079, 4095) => -2.5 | 20.7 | 19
